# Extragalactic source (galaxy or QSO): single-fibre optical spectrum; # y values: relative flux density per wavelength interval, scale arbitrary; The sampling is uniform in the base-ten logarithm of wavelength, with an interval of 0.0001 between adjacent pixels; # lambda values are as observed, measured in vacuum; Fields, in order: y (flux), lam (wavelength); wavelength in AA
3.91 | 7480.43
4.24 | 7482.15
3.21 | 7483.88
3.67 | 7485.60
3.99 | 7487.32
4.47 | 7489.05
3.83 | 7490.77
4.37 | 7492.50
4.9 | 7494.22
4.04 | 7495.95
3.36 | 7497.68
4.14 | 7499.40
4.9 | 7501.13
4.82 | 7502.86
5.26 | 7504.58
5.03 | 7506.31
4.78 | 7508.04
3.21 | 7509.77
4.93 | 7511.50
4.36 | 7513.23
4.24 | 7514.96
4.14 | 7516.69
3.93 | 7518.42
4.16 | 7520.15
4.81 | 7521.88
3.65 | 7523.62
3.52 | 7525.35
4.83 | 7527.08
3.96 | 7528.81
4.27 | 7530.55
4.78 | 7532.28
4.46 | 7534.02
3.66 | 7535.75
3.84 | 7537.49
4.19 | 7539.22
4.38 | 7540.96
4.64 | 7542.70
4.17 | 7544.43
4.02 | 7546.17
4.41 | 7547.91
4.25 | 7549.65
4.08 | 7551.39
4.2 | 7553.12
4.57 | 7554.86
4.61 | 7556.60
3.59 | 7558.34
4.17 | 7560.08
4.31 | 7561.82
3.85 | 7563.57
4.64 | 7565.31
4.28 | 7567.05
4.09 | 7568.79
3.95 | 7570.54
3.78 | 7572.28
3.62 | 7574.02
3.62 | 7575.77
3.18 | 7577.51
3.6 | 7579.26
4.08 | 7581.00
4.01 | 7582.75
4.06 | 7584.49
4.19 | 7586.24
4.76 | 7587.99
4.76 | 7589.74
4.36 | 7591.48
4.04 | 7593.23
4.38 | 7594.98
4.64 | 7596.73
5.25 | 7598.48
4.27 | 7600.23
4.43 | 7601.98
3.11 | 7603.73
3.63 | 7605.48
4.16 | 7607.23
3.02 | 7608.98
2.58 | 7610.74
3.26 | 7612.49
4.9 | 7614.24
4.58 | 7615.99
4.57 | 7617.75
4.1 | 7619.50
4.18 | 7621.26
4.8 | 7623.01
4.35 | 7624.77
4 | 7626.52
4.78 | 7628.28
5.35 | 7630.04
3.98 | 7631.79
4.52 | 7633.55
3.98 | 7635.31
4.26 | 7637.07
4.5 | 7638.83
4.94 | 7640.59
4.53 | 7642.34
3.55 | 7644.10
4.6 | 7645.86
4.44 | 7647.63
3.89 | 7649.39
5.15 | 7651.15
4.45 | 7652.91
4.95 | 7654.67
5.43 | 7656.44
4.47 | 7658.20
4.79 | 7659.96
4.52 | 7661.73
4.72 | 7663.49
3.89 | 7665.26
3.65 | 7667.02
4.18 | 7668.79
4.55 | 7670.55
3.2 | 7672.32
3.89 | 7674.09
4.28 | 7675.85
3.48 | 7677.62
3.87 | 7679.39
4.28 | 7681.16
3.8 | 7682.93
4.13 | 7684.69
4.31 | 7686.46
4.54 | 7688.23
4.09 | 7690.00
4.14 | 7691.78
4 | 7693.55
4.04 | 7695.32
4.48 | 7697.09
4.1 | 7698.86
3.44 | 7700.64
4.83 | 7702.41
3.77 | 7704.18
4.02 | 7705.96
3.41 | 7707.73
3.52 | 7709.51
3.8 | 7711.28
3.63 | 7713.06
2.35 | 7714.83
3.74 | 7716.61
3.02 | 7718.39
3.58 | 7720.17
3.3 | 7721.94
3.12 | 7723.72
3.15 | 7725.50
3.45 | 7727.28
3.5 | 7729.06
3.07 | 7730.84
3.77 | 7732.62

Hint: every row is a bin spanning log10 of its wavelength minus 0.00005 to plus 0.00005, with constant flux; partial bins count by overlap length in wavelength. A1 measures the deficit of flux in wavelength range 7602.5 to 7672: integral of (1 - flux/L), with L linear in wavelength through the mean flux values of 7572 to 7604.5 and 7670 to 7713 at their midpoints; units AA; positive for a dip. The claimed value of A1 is -3.9 AA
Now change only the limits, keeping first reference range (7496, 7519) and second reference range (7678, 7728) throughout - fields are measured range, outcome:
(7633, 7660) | -3.9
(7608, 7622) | 0.5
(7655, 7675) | -2.1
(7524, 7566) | 0.5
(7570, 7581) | 1.4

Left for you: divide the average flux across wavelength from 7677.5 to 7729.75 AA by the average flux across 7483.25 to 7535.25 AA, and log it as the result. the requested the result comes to 0.88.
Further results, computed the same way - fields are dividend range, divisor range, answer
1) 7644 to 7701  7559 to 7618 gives 1.04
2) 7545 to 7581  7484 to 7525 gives 0.95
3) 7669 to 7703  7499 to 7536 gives 0.93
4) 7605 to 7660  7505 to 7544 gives 1.01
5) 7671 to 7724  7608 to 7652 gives 0.89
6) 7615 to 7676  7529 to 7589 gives 1.07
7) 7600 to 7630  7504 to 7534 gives 0.94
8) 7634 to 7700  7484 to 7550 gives 1.00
